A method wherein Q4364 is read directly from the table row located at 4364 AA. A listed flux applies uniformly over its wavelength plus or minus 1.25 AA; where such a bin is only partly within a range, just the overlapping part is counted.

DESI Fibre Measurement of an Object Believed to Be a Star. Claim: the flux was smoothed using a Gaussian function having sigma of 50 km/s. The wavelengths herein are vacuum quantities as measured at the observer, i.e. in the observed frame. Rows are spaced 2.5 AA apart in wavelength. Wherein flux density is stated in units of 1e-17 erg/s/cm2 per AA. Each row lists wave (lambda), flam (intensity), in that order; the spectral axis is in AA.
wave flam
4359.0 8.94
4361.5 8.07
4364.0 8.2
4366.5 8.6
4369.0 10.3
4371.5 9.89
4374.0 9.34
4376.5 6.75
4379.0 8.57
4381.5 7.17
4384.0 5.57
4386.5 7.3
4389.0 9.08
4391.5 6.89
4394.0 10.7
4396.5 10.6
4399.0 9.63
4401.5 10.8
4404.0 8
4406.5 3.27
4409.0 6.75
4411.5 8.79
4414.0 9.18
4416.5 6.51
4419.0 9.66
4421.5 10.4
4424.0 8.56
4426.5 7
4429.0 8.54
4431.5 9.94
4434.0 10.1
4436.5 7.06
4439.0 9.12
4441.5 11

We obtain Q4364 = 8.2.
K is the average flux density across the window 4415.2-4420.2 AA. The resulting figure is 8.08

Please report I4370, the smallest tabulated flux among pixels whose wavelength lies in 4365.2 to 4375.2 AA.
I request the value 8.6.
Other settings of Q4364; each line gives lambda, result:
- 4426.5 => 7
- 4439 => 9.12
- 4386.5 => 7.3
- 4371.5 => 9.89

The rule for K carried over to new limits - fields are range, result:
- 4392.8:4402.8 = 10.4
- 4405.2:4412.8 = 6.3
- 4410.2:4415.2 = 8.96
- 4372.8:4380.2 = 8.21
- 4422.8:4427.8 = 7.78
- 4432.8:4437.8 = 8.57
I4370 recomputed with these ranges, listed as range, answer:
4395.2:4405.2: 8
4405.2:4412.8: 3.27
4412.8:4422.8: 6.51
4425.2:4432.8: 7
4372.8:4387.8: 5.57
